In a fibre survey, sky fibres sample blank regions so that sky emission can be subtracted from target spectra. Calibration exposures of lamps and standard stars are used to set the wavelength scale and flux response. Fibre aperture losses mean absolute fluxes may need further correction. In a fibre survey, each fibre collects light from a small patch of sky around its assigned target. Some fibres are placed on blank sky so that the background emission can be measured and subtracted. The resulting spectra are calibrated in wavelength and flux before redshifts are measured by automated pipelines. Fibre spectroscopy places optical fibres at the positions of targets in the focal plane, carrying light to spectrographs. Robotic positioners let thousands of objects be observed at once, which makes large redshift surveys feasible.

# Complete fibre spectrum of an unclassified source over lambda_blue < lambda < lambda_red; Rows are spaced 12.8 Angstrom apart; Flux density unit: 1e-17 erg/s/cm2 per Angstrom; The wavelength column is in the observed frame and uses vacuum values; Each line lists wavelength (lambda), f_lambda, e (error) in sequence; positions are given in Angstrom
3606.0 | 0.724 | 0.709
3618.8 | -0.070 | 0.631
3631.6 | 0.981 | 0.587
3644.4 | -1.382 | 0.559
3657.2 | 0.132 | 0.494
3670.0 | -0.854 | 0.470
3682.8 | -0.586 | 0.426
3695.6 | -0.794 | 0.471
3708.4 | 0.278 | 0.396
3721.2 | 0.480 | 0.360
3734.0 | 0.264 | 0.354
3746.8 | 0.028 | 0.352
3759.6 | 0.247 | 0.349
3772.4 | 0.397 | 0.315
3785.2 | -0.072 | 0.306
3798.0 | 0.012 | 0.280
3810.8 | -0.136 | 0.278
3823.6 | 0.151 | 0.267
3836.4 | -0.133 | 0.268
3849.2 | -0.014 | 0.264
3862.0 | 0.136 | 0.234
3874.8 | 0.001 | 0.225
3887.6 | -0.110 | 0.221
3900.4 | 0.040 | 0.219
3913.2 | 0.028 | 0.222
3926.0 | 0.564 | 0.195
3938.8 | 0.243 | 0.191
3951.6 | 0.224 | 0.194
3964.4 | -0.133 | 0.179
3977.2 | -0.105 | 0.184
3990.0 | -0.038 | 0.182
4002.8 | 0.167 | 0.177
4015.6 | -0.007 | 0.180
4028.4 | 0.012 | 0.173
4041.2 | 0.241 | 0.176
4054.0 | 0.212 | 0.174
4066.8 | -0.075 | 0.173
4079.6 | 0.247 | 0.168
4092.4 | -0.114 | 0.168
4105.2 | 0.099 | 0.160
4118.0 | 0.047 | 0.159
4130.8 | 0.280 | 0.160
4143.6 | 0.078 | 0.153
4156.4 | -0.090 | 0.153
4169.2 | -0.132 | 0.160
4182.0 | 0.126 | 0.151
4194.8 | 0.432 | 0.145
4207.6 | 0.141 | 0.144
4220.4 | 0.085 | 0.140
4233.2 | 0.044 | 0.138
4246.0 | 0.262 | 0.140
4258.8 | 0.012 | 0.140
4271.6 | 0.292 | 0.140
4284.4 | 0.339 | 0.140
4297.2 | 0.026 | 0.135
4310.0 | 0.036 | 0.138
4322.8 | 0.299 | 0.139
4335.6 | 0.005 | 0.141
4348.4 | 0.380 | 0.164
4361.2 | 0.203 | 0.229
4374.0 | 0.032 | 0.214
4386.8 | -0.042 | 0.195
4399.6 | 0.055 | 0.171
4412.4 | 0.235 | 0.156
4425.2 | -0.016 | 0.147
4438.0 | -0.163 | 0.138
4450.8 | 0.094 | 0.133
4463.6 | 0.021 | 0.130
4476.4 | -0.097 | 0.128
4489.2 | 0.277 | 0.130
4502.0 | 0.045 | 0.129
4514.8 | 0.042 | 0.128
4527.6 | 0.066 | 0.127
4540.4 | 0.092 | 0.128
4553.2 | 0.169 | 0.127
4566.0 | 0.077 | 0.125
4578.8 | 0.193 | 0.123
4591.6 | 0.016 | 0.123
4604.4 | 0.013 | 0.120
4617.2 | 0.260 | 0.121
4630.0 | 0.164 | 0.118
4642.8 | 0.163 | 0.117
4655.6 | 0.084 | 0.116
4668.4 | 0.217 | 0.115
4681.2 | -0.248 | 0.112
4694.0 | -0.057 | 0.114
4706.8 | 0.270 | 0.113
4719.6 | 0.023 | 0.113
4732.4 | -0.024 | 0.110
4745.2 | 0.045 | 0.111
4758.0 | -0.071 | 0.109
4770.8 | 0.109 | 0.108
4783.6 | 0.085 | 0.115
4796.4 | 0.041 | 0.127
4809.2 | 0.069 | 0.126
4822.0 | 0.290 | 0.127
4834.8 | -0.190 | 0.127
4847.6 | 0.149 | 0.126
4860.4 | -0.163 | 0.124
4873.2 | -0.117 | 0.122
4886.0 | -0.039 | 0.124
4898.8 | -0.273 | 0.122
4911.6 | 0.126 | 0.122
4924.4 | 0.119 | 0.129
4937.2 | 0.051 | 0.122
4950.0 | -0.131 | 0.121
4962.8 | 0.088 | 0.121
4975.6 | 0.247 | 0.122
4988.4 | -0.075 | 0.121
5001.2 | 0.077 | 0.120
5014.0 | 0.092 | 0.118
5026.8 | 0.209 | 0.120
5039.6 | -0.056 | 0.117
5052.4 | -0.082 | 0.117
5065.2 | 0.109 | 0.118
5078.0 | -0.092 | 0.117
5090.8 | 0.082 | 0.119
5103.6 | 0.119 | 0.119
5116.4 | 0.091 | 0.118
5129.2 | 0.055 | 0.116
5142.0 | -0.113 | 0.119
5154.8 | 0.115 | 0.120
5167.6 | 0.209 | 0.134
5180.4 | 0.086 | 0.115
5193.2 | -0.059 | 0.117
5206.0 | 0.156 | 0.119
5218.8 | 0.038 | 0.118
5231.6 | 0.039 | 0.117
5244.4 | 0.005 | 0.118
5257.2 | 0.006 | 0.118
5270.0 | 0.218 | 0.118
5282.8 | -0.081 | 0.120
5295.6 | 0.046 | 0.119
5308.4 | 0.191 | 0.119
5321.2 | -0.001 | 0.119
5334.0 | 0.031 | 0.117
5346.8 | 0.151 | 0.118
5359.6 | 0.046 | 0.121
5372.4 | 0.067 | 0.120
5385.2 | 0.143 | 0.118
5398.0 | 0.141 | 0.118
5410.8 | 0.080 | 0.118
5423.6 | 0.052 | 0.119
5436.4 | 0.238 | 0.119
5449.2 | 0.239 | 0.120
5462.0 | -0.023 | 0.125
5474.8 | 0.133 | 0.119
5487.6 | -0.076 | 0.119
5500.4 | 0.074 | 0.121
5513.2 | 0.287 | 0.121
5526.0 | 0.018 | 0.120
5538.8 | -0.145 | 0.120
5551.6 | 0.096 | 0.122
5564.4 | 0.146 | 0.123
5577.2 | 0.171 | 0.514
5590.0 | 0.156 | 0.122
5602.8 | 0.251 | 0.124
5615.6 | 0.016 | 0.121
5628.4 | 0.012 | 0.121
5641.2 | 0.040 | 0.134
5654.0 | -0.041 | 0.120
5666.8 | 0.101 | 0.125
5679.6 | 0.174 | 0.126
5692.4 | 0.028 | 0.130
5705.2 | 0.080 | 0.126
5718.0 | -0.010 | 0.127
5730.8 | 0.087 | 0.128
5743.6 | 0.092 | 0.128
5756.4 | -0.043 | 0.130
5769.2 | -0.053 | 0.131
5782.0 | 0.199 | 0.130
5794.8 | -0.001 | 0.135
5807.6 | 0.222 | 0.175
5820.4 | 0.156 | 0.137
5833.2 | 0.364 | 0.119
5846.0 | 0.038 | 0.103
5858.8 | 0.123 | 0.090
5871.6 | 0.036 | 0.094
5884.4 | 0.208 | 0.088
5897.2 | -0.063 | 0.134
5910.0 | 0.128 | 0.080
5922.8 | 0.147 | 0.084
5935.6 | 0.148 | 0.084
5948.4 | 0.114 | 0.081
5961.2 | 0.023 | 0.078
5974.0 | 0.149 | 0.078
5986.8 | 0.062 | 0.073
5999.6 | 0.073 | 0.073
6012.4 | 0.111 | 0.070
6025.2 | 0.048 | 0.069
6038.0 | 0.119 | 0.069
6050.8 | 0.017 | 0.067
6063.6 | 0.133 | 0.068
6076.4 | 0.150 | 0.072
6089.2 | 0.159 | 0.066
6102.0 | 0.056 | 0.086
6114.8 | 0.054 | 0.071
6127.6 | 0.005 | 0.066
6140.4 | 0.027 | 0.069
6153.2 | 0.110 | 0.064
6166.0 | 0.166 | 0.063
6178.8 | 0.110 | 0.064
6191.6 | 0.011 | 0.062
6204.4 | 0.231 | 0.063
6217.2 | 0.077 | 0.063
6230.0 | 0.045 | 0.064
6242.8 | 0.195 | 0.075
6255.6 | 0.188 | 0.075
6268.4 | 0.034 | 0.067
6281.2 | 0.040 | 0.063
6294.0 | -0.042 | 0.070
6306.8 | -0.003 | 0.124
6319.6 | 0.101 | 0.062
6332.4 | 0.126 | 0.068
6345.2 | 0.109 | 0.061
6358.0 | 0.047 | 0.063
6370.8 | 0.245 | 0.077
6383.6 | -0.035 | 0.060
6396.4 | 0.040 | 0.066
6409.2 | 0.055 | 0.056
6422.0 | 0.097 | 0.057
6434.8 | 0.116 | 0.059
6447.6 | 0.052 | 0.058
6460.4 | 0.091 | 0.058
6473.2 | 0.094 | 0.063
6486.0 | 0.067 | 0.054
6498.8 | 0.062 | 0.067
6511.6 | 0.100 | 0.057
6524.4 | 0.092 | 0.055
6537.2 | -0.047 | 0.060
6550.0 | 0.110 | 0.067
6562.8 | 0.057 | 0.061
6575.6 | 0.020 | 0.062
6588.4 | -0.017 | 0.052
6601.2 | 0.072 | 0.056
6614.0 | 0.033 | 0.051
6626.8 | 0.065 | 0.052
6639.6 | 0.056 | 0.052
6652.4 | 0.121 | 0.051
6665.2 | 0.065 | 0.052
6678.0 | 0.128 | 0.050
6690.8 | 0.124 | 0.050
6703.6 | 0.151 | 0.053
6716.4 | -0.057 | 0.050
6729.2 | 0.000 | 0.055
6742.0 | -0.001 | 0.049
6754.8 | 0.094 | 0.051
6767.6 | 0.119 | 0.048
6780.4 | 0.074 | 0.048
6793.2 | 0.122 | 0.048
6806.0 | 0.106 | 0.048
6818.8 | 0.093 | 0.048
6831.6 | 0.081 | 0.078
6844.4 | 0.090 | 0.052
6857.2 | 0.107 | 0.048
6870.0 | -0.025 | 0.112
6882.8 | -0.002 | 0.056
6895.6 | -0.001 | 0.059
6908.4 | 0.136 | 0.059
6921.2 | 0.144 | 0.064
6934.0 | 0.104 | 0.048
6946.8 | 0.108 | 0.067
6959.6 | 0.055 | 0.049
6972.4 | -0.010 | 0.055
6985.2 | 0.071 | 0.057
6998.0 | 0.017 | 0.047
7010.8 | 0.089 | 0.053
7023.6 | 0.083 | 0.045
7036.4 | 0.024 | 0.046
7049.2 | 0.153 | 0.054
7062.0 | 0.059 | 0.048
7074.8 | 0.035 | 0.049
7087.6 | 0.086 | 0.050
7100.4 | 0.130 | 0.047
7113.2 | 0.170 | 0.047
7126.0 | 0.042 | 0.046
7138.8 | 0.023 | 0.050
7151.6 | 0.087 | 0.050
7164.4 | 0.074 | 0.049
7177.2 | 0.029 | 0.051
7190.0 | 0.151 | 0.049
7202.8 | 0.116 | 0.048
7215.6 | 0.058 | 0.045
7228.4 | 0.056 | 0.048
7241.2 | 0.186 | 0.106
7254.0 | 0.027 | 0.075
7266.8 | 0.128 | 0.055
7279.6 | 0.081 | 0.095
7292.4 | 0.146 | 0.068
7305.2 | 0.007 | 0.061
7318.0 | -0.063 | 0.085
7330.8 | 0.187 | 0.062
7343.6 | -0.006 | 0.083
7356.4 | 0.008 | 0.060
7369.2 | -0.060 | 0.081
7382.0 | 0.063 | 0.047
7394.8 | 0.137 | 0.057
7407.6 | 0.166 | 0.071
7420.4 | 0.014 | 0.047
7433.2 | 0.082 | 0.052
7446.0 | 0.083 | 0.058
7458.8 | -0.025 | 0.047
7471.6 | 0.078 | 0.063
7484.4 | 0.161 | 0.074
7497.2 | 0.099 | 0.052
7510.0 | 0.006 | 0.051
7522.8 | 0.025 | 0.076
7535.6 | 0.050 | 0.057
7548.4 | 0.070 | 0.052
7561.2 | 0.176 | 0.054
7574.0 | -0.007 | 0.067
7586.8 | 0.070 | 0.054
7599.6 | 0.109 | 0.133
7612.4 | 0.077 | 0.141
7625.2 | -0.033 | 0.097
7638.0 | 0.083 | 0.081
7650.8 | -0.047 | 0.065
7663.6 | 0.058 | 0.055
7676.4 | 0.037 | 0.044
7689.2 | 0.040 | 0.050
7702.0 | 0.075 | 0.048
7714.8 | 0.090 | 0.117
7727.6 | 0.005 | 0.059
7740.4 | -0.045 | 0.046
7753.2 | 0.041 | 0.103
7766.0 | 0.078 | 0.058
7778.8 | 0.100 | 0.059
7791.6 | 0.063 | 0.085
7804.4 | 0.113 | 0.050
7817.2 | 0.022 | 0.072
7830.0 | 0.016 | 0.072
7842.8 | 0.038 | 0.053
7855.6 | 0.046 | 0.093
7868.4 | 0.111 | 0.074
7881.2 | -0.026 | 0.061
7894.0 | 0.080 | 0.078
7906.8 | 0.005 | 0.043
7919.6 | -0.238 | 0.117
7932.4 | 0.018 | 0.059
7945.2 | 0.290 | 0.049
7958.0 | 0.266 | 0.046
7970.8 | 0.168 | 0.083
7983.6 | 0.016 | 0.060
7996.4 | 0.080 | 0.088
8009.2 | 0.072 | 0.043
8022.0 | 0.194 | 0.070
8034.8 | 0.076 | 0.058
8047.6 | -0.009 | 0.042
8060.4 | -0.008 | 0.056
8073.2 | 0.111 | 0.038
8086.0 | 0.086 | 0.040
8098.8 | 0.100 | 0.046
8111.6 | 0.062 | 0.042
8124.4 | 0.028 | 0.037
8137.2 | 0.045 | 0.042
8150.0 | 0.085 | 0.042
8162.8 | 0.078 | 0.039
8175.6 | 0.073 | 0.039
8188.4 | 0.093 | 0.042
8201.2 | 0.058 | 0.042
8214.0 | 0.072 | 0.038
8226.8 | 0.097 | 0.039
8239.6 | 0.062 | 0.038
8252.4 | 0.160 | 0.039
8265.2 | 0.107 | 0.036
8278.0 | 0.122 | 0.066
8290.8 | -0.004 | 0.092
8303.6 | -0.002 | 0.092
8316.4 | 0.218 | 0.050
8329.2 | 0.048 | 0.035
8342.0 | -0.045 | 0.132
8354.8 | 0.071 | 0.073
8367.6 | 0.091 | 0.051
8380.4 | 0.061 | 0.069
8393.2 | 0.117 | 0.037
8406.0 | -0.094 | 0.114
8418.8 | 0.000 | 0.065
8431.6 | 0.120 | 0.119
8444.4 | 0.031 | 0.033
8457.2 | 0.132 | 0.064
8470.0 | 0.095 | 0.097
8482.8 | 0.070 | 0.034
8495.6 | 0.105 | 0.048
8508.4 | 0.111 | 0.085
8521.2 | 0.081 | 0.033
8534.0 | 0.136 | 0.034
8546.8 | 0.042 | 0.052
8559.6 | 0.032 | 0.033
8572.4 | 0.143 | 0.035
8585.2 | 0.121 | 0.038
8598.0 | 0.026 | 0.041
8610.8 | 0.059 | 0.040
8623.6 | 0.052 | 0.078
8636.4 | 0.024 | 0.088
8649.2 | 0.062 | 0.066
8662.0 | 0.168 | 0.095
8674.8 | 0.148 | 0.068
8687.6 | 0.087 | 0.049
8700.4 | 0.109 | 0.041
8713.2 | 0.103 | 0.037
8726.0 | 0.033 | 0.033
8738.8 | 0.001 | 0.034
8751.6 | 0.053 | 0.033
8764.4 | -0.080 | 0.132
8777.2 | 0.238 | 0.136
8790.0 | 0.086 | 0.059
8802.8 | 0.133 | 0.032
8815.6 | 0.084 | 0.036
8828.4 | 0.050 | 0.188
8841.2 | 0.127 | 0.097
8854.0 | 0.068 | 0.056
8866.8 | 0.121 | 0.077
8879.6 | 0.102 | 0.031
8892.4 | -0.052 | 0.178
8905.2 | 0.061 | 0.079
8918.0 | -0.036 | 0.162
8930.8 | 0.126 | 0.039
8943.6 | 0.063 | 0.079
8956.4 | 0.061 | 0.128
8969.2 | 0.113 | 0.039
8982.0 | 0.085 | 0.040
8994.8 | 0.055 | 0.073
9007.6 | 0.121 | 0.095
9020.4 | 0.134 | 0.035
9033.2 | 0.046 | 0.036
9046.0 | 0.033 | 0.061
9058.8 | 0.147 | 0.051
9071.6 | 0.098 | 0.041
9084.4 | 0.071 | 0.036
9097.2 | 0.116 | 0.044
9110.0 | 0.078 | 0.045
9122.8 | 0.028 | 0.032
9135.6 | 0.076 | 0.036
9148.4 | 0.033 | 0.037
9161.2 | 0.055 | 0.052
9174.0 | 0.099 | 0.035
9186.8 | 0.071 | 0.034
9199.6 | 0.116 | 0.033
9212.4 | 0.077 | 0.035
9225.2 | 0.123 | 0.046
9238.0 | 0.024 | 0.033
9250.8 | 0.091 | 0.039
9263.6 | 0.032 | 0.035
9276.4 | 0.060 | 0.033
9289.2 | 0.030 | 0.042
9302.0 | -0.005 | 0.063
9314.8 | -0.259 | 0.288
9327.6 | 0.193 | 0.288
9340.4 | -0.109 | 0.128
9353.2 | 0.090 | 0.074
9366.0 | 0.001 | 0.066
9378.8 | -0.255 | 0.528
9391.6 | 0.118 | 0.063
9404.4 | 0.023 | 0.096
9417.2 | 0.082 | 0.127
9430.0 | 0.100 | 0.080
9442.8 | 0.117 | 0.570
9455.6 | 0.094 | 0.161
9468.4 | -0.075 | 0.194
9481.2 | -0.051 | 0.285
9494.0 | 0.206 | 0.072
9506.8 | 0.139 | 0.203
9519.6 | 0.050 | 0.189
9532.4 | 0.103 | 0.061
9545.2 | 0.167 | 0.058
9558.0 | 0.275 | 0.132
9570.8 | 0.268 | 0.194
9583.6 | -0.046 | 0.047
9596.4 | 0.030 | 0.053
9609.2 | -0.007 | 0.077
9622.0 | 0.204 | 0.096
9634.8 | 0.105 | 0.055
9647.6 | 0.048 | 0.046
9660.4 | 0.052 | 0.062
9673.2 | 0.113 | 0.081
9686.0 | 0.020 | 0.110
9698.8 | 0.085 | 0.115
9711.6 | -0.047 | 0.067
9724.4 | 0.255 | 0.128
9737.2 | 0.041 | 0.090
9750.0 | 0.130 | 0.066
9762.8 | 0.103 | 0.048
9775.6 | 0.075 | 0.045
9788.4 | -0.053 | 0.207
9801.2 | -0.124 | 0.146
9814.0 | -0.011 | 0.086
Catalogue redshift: 1.132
